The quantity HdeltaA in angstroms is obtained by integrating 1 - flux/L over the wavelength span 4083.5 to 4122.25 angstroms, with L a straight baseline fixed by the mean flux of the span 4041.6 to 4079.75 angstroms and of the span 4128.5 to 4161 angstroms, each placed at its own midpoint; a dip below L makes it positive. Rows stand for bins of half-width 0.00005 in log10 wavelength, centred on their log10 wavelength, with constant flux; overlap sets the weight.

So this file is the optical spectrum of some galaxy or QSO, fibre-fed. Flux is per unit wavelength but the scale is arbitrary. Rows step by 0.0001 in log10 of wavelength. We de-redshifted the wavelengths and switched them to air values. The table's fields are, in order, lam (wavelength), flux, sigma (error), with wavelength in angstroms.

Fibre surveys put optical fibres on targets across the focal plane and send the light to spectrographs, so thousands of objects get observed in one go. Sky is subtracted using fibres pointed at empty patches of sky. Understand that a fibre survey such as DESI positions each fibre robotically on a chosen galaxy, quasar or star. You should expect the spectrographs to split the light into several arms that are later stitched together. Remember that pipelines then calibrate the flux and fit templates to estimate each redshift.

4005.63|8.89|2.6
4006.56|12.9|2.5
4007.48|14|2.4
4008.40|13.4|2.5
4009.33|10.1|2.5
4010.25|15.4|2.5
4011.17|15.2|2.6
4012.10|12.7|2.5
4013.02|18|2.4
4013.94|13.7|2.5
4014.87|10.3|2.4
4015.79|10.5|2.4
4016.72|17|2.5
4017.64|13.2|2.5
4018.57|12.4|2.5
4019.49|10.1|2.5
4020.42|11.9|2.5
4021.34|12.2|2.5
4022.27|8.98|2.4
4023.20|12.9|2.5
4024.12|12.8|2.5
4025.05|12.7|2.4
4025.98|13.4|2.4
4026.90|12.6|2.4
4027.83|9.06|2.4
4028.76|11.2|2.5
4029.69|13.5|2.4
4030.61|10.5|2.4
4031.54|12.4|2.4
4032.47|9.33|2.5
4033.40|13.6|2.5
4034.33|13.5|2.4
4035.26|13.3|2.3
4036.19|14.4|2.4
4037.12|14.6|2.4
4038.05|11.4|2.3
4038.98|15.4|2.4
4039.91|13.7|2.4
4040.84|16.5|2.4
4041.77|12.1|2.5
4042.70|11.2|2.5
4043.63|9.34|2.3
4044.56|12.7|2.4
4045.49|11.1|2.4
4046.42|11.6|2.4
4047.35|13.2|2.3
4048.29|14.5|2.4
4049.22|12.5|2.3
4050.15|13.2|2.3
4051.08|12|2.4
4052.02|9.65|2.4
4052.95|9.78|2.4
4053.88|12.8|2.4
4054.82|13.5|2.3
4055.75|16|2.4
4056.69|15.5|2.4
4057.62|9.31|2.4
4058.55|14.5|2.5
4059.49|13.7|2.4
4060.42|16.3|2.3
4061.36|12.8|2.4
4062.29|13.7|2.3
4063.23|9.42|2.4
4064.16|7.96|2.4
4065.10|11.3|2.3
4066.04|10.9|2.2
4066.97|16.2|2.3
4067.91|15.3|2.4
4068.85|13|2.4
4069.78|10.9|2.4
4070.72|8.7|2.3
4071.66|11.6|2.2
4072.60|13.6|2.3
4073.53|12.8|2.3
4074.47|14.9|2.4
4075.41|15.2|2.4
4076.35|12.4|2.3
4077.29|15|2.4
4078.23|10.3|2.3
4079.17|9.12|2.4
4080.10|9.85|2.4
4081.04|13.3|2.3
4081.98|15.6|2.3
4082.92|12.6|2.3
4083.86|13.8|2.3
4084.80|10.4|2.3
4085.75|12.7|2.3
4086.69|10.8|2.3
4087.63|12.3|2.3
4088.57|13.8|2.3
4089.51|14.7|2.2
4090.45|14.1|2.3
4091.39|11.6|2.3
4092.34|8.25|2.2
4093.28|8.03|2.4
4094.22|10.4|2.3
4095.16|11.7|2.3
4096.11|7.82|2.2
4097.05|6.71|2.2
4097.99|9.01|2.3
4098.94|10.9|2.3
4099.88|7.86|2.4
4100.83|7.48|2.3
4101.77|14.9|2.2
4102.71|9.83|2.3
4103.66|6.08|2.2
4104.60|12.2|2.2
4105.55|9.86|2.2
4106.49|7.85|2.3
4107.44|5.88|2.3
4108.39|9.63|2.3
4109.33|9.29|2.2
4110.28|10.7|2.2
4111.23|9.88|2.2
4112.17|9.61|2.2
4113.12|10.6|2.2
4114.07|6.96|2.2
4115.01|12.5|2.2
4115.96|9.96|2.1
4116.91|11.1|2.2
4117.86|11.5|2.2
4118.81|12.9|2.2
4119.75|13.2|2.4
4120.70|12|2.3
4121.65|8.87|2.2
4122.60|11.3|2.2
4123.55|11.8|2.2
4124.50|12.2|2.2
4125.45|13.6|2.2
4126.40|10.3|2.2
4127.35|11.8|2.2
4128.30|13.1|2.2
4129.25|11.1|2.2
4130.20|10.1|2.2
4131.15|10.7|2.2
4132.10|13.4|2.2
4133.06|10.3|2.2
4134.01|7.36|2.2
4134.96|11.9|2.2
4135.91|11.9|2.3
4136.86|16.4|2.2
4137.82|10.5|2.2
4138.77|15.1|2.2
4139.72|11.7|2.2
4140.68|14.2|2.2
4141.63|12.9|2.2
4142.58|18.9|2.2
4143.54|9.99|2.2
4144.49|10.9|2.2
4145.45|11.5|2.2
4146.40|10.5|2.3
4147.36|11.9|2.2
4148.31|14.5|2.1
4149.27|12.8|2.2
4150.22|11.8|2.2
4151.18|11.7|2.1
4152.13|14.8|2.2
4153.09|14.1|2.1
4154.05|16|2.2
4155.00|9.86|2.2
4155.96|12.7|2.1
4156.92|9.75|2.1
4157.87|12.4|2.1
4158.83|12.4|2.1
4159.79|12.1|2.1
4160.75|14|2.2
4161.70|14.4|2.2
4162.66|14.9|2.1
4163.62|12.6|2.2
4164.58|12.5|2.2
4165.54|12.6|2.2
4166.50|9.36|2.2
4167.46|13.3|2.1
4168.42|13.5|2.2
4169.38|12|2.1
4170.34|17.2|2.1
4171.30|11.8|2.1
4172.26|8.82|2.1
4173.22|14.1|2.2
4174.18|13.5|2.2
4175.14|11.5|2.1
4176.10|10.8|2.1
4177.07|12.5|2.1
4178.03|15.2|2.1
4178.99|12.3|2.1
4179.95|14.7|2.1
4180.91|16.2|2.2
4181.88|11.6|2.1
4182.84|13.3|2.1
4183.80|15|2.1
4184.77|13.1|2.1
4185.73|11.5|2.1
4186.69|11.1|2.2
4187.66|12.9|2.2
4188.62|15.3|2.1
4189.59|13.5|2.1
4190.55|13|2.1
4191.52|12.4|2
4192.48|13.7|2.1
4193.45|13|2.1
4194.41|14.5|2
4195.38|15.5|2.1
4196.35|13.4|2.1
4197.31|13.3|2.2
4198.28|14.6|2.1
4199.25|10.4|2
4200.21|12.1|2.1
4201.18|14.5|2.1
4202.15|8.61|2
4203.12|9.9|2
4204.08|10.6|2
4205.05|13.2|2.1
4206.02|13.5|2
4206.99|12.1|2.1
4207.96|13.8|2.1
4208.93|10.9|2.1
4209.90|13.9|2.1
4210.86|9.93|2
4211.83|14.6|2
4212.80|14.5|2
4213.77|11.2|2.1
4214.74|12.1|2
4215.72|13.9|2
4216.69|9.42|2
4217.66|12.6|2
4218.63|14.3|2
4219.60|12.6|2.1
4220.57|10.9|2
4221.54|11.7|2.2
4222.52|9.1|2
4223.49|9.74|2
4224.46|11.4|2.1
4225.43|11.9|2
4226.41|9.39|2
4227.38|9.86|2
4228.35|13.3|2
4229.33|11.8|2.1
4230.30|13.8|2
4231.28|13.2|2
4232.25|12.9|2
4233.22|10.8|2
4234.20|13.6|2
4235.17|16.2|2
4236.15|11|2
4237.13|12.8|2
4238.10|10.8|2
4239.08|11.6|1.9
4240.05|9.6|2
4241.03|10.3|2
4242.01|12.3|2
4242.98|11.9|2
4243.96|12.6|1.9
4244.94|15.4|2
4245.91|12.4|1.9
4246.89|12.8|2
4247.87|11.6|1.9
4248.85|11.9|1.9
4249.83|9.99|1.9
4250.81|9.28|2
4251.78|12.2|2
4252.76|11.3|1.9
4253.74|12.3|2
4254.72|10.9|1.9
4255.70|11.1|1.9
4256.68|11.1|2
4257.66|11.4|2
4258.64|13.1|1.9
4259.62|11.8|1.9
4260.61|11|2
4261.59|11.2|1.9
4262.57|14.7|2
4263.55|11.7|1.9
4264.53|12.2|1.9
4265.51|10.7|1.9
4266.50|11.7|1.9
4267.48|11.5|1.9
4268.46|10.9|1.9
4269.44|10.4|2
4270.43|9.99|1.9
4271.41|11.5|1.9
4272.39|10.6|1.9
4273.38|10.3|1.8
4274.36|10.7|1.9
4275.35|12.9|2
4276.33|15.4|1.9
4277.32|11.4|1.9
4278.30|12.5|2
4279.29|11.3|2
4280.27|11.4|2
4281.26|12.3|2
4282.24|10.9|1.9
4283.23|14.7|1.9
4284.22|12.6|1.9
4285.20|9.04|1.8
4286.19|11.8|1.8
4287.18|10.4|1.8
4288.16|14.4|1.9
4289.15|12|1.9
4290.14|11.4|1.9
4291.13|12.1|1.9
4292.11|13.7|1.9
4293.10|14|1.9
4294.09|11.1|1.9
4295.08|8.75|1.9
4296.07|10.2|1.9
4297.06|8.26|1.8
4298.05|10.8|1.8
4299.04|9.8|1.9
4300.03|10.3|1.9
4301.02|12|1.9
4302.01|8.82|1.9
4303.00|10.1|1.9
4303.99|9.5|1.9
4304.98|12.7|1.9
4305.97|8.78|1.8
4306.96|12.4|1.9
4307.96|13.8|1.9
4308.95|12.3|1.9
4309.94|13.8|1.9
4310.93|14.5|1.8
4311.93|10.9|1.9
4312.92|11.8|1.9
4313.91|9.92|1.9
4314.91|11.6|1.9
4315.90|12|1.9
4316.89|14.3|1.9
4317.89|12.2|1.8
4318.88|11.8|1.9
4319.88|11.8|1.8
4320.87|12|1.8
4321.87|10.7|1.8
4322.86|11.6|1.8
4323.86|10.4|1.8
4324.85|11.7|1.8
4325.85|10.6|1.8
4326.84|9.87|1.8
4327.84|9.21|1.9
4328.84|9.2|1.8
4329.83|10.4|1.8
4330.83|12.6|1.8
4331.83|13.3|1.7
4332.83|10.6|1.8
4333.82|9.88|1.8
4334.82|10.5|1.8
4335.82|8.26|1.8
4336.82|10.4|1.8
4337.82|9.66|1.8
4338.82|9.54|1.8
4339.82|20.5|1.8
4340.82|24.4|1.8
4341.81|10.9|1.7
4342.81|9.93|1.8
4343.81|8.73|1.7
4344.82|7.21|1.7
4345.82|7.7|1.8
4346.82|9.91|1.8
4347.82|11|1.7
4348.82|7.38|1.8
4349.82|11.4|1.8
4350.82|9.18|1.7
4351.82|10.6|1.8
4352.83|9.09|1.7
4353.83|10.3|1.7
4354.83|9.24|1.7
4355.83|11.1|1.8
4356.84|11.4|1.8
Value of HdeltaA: 6.1 angstroms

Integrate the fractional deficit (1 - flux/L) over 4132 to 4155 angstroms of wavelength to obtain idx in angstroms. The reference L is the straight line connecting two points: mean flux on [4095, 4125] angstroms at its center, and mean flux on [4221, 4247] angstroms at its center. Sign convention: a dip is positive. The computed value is -4.5 angstroms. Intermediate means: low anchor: 10.1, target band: 12.6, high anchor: 11.9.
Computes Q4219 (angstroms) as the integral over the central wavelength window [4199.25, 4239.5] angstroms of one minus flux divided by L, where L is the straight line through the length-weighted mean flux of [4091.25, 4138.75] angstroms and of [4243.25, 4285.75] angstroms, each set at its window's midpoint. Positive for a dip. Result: -2.4 angstroms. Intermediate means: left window 10.5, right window 11.7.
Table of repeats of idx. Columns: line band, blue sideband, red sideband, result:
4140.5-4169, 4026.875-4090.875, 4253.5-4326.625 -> -1.37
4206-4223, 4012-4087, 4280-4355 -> -0.74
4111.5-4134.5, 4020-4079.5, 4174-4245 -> 2.58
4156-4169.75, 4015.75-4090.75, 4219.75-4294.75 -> -0.48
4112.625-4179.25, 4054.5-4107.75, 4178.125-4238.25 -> -0.66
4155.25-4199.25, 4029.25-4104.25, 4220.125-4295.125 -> -4.16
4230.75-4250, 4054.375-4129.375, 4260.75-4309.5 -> -1.27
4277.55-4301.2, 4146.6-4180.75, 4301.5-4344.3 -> 0.73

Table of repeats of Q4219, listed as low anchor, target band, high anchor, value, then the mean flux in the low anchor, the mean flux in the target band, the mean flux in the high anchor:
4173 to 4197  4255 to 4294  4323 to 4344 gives 1.3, 13.3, 11.8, 11.5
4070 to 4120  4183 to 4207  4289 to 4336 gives -3.8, 11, 12.8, 11.2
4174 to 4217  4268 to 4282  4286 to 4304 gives -0.2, 12.8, 11.5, 11.1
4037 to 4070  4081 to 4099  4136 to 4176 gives 1.9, 12.7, 11.4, 12.8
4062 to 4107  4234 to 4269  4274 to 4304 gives -1.2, 11.4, 11.8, 11.5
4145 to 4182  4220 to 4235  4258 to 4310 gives 0.6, 12.8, 11.7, 11.5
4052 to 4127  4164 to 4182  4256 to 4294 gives -1.9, 11.4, 12.8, 11.8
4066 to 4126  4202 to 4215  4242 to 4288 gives -0.7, 11.2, 12.2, 11.7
